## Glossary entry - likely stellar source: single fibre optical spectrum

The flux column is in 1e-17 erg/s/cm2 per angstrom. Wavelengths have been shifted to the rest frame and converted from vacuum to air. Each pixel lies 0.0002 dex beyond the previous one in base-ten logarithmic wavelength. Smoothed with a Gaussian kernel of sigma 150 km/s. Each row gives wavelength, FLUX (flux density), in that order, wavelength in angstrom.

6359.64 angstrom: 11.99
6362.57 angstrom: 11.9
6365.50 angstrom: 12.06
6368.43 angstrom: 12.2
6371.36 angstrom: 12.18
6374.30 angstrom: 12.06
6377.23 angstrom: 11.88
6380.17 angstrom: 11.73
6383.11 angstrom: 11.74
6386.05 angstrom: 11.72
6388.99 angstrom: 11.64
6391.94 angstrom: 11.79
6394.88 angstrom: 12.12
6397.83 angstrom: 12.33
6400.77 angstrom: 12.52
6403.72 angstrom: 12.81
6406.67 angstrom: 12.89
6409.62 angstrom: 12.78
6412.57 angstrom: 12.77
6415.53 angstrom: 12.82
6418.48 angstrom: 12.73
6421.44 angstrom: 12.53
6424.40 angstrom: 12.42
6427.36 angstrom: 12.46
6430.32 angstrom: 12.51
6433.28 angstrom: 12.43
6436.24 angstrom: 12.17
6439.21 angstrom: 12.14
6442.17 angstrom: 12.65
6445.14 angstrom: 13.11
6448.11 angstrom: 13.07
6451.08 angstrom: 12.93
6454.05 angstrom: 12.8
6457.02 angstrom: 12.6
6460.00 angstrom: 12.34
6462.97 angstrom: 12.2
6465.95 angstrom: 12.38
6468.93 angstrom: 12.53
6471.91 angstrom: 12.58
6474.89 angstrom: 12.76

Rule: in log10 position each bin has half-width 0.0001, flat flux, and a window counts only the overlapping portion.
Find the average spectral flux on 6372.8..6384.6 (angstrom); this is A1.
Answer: 11.9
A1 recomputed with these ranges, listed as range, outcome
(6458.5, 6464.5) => 12.3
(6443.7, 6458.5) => 12.9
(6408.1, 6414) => 12.8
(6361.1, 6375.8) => 12.1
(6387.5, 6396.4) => 11.8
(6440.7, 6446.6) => 12.9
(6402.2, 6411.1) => 12.8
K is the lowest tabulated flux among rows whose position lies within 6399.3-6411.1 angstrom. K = 12.52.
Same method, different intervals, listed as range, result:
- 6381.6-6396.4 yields 11.64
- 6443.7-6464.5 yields 12.2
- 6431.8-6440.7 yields 12.14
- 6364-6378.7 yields 11.88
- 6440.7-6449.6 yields 12.65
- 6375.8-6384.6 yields 11.73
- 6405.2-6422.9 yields 12.53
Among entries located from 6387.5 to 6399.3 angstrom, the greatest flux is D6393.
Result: 12.33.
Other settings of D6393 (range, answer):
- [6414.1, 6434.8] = 12.82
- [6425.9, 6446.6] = 13.11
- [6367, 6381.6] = 12.2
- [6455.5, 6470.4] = 12.6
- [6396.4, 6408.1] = 12.89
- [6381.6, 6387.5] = 11.74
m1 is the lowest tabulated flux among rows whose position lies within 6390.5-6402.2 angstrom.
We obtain 11.79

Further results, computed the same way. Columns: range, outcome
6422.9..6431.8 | 12.42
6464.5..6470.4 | 12.38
